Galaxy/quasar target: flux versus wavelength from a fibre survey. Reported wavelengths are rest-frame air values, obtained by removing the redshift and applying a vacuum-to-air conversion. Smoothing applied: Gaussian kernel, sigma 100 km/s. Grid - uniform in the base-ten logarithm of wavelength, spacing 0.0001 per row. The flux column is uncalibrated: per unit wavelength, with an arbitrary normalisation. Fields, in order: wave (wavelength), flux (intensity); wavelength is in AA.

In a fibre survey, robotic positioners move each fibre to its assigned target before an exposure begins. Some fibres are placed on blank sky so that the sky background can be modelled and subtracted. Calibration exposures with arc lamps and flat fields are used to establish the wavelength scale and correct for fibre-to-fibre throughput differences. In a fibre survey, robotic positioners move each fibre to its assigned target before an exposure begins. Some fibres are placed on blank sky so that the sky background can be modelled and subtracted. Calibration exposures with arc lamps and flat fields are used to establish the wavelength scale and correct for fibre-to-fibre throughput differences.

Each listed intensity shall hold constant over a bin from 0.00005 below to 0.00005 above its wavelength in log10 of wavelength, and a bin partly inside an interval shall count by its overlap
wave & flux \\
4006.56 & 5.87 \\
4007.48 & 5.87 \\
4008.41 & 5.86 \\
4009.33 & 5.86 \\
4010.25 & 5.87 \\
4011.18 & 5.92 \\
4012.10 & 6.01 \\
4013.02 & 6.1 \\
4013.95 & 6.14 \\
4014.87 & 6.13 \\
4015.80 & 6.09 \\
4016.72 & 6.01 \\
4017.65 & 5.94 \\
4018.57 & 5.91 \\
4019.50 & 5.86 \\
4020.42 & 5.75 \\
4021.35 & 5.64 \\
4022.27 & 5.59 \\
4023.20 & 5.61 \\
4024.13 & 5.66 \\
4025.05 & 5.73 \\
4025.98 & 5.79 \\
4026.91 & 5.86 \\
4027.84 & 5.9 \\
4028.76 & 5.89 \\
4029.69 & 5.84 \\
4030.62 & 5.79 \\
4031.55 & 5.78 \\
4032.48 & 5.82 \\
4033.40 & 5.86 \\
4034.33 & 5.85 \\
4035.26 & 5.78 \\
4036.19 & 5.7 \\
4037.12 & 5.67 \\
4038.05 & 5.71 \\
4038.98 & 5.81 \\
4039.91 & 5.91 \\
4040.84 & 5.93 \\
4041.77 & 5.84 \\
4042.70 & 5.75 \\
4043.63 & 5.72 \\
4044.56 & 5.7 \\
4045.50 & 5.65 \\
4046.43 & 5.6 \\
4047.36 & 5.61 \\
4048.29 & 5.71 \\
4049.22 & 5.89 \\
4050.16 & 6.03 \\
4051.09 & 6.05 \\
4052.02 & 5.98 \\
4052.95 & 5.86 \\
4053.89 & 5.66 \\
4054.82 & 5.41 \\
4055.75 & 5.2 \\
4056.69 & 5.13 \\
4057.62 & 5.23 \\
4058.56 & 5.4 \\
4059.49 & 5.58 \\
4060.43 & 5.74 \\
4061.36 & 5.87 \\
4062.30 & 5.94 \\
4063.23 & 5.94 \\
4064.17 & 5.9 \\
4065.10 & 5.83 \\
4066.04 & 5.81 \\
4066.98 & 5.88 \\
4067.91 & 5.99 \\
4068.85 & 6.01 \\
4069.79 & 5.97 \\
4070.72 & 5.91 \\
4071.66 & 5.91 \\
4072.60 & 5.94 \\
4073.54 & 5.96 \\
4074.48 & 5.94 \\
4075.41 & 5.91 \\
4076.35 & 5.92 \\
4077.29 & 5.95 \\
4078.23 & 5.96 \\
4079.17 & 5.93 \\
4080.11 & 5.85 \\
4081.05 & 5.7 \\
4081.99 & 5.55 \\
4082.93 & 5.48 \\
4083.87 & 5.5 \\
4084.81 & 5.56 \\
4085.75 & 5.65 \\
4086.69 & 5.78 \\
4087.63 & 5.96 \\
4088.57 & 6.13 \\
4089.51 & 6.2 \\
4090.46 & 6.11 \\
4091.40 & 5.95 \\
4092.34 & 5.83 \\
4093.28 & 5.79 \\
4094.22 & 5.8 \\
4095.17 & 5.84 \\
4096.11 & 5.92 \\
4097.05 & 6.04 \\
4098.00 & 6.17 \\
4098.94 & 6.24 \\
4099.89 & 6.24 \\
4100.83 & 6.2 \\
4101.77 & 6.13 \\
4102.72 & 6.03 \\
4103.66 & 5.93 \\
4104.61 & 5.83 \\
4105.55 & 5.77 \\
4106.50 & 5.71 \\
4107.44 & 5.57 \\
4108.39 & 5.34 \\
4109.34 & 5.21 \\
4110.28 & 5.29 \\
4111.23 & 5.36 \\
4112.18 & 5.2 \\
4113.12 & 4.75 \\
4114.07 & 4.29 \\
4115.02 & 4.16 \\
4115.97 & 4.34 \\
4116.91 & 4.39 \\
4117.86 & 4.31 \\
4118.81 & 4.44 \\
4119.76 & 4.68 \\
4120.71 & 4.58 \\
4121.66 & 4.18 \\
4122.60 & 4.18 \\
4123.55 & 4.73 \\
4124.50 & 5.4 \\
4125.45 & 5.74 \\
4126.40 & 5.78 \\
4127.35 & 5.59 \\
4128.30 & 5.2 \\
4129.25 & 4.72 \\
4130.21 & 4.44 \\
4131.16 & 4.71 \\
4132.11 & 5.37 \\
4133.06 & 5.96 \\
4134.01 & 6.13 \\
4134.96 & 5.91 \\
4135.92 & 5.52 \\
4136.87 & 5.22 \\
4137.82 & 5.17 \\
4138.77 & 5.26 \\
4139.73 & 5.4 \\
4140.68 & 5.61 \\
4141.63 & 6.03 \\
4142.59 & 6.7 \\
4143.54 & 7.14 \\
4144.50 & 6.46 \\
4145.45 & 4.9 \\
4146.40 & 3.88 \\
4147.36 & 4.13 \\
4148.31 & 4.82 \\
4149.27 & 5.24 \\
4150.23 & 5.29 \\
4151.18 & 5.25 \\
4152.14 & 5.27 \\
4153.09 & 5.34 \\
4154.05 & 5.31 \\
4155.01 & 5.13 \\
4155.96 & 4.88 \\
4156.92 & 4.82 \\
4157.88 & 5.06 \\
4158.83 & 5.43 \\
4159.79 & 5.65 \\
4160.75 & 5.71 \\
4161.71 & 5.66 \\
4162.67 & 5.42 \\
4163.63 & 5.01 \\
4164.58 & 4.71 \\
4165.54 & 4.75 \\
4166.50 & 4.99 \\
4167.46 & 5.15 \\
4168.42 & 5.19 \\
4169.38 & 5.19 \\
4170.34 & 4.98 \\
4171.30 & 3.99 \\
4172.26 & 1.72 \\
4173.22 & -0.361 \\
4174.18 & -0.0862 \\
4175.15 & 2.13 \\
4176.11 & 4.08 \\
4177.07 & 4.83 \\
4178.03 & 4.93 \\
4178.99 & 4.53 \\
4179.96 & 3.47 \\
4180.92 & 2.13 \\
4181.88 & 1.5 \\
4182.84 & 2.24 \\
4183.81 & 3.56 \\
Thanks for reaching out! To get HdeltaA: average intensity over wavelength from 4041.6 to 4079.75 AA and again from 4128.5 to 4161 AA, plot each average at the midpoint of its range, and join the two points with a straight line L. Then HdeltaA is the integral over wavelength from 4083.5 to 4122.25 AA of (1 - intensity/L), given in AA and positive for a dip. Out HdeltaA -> 0.71 AA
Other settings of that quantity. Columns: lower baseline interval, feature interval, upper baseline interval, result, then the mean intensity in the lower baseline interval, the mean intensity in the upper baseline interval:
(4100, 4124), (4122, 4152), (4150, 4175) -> -3.28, 5.08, 4.55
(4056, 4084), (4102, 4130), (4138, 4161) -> 2.41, 5.79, 5.36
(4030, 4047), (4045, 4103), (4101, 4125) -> -4.48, 5.77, 5.05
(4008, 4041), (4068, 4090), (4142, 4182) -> -2.14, 5.85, 4.56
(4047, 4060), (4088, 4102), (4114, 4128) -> -2.64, 5.62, 4.74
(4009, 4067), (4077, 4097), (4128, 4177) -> -1.60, 5.79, 4.89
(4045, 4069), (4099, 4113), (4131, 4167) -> -0.42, 5.72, 5.35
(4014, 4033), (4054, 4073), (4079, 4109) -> 0.40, 5.84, 5.86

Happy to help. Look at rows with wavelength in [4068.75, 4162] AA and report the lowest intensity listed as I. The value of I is 3.88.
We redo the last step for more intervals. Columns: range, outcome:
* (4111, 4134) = 4.16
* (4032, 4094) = 5.13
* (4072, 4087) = 5.48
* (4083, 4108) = 5.5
